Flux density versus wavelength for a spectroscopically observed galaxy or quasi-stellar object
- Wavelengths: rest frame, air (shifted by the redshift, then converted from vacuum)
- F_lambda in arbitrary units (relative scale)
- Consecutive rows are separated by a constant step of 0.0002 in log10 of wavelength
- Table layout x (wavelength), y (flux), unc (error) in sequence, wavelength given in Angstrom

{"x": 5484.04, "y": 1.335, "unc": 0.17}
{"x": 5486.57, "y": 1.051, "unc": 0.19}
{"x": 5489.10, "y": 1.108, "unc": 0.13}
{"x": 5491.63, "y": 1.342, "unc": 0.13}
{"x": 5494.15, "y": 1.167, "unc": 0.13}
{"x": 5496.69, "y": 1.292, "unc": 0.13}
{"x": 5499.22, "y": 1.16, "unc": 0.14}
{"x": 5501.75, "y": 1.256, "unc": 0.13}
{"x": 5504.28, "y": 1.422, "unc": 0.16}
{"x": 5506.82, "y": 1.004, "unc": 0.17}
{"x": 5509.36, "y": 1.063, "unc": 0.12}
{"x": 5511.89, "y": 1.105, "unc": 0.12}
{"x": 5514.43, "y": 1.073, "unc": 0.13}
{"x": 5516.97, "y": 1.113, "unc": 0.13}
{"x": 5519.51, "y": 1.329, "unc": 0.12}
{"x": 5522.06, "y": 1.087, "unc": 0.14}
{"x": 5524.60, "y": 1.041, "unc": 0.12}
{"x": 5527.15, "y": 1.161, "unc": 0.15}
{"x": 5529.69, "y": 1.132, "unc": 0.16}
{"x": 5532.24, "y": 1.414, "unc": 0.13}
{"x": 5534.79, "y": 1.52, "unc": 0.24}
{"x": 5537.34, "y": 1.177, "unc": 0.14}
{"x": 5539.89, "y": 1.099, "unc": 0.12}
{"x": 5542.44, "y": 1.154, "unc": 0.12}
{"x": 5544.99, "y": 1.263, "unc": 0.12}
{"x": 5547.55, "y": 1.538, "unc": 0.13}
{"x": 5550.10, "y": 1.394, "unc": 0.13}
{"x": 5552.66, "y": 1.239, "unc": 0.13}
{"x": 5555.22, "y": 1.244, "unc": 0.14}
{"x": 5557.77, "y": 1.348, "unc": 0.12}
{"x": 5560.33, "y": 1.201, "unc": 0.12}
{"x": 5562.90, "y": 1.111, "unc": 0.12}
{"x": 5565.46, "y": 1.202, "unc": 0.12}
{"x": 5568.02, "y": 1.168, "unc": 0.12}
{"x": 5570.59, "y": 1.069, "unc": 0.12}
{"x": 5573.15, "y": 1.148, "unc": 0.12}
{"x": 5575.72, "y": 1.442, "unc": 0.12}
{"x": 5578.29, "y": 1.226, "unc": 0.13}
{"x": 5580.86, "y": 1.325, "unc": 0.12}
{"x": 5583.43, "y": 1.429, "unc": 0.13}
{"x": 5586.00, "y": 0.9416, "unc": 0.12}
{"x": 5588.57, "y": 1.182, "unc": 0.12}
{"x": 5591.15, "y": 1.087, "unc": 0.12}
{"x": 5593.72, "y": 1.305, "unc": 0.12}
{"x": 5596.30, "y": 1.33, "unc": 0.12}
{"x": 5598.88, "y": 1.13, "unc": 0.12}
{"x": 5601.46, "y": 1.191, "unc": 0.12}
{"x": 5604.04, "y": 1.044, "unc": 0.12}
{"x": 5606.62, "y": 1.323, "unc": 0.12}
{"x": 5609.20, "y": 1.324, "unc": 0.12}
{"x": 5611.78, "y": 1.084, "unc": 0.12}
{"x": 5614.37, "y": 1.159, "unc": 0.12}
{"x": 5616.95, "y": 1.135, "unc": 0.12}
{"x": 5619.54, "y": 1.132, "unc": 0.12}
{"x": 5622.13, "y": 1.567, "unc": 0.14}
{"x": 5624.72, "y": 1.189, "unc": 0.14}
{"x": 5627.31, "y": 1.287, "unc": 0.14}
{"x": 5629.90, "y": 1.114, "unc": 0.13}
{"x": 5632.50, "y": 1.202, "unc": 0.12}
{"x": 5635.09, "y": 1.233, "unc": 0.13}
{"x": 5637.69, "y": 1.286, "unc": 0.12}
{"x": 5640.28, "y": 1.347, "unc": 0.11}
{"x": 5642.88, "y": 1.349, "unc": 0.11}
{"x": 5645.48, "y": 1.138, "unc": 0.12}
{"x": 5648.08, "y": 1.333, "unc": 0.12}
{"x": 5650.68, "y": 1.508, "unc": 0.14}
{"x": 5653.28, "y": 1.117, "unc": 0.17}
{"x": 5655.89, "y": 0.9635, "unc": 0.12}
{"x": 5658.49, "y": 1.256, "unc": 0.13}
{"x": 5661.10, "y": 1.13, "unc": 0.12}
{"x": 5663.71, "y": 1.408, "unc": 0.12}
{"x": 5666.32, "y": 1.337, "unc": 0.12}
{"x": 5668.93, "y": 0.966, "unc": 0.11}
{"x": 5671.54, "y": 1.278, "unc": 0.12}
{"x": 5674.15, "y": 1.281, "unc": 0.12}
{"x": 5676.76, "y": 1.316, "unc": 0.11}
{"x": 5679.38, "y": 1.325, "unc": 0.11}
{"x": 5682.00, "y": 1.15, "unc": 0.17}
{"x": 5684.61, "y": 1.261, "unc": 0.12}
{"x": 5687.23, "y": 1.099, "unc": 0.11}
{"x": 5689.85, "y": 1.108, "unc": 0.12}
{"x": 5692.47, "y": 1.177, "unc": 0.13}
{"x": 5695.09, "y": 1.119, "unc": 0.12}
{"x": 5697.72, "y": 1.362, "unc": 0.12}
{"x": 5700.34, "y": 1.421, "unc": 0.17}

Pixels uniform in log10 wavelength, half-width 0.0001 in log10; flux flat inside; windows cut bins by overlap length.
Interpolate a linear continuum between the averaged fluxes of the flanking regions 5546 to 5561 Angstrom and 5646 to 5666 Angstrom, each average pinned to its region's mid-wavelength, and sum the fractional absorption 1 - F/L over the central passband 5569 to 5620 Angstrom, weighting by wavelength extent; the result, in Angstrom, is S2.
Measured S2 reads 3.8 Angstrom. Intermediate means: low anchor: 1.33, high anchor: 1.25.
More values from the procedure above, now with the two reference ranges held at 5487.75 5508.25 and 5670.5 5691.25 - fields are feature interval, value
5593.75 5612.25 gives 0.1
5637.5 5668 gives -0.9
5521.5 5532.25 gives 0.7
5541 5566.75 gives -1.0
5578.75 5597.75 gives -0.1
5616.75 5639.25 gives -0.4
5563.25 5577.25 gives 0.2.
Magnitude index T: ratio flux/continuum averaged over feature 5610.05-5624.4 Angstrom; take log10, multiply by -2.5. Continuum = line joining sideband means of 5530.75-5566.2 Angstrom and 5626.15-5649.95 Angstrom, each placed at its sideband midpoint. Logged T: 0.04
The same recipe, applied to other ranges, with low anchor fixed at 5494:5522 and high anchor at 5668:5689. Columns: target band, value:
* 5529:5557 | -0.096 mag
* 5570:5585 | -0.075 mag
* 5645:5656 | -0.034 mag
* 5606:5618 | -0.002 mag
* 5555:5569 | -0.021 mag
